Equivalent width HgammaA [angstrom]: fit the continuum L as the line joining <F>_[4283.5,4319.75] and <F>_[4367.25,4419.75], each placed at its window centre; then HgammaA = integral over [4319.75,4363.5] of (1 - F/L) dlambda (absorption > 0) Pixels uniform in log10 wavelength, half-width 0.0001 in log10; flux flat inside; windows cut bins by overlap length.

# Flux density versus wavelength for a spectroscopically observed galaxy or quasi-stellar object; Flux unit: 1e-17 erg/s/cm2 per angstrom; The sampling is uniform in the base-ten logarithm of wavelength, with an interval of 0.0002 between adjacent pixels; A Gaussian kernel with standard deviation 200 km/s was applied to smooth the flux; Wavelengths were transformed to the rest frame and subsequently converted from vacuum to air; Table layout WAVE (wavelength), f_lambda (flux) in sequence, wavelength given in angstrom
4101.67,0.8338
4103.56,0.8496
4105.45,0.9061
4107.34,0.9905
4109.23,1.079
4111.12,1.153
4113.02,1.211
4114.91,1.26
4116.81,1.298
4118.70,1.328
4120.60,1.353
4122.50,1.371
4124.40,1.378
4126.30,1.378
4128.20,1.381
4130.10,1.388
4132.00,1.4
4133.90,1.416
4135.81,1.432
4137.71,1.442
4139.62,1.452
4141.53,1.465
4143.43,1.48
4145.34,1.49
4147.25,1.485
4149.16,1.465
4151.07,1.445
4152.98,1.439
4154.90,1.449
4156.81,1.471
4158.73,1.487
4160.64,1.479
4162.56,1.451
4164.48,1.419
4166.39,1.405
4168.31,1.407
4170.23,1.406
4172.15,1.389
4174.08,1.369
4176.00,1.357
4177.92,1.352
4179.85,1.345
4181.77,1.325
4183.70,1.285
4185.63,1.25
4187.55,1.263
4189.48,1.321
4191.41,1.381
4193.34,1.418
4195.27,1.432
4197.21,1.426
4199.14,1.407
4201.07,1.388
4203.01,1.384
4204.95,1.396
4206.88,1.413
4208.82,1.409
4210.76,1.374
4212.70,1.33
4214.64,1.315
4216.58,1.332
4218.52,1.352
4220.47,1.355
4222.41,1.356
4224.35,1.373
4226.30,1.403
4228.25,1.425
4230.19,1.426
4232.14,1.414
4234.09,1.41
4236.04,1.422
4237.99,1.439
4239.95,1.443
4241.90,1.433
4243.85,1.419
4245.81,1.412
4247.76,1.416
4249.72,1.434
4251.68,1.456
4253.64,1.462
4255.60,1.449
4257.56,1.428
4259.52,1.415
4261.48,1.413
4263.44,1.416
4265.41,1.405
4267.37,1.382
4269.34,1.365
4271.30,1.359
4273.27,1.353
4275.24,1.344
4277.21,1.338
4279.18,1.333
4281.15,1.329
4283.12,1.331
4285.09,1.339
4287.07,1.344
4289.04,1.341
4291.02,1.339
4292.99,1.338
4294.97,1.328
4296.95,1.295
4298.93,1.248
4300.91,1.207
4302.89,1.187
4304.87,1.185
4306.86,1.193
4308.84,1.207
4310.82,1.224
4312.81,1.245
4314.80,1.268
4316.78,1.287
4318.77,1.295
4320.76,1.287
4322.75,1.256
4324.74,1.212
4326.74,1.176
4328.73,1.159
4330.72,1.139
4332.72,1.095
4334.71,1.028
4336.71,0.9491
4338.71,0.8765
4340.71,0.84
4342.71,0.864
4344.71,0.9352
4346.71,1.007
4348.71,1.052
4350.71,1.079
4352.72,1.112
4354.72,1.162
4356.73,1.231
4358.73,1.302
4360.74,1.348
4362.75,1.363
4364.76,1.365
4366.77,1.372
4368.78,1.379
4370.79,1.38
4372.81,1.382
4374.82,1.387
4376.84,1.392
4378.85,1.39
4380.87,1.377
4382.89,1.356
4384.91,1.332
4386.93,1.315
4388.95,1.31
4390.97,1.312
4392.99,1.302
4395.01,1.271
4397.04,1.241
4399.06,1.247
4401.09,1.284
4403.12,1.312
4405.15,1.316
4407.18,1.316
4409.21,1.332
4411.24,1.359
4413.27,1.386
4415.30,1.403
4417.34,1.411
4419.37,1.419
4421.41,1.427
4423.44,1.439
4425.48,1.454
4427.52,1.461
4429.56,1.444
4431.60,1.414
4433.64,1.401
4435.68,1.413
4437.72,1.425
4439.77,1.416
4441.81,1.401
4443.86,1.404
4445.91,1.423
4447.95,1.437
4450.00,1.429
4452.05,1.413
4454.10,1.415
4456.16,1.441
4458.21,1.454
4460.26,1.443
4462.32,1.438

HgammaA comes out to 6.4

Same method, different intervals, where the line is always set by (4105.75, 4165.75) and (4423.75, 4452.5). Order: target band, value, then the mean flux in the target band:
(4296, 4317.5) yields 2.64 angstrom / 1.23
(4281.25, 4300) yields 1.04 angstrom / 1.32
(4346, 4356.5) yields 2.34 angstrom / 1.1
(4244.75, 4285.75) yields 0.17 angstrom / 1.39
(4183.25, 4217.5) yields 0.53 angstrom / 1.36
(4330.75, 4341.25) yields 3.19 angstrom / 0.979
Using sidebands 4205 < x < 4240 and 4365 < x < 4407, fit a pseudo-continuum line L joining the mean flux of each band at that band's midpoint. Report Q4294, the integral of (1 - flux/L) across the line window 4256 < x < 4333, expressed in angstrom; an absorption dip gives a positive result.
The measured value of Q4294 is 3.87 angstrom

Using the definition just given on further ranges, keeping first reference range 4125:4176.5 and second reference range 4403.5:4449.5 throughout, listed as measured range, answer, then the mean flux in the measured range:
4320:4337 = 3.2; 1.15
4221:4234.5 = 0.2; 1.4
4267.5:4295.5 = 1.5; 1.34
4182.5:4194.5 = 0.9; 1.32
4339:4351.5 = 4.0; 0.956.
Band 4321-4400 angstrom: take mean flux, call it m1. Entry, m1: 1.21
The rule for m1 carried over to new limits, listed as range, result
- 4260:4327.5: 1.3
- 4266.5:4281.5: 1.35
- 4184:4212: 1.37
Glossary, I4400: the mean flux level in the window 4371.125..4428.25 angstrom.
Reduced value 1.35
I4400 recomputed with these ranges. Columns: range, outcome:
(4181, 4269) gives 1.39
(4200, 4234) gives 1.38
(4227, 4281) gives 1.41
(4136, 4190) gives 1.41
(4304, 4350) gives 1.12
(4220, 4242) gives 1.41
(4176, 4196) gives 1.34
